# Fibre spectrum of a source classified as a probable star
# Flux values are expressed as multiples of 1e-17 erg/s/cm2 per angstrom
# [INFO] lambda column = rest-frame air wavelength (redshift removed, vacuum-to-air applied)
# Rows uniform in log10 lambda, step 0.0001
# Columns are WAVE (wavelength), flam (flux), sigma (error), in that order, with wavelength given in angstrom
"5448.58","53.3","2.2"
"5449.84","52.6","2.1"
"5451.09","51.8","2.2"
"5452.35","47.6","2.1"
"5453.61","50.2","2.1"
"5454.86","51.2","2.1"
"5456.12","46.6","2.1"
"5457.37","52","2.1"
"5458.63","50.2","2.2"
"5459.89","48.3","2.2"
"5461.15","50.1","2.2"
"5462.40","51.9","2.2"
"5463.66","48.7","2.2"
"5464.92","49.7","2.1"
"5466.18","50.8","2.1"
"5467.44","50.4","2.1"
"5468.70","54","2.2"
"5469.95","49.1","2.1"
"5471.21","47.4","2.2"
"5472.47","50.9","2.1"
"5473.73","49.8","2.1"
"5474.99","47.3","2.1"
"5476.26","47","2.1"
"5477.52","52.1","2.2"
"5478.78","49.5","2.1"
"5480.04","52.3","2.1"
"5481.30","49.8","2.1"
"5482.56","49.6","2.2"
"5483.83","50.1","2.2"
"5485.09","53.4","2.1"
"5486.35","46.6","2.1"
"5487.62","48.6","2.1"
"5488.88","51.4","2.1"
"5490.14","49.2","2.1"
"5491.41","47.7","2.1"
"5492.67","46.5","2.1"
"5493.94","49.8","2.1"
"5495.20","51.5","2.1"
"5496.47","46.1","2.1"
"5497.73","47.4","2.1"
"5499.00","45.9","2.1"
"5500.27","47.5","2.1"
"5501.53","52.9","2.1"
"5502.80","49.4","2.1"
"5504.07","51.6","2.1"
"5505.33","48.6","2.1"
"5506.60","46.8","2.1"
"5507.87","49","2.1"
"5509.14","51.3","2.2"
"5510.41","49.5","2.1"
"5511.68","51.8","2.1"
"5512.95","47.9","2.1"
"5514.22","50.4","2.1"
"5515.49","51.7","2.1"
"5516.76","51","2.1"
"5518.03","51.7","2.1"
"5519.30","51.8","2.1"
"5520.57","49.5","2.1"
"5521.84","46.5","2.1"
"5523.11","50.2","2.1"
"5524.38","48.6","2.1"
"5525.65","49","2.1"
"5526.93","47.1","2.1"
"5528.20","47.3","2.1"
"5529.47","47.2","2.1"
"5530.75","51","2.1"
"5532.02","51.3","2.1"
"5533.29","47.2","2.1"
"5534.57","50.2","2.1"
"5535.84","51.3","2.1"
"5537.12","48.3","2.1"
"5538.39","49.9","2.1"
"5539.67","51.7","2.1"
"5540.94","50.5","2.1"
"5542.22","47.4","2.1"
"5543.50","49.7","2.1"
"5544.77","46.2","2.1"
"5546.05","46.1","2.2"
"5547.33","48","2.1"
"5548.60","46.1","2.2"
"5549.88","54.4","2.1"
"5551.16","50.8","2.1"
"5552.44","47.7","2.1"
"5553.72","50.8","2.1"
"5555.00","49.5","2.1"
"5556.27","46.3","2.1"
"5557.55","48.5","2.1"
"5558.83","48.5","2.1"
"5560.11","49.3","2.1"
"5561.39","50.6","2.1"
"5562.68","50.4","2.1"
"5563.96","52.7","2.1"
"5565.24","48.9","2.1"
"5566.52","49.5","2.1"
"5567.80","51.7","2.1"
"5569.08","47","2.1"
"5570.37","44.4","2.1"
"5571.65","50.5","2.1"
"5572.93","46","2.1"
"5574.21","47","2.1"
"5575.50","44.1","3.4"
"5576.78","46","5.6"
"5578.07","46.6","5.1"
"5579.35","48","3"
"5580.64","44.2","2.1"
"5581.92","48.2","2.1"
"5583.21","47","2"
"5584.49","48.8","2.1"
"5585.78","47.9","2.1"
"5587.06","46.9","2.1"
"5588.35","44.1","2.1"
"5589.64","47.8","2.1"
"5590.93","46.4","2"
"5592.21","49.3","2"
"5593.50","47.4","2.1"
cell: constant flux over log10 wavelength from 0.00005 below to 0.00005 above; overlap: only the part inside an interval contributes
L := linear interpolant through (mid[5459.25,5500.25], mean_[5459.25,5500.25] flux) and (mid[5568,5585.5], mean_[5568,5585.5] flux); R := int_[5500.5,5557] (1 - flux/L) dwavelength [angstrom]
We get -1.5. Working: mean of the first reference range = 49.4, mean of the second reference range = 46.9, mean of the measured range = 49.4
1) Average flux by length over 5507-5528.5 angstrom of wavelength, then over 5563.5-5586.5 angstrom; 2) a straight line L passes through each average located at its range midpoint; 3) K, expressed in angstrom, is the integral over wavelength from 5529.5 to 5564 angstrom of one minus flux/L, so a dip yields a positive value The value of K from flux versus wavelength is -0.5 angstrom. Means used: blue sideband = 49.7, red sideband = 47.7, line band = 49.3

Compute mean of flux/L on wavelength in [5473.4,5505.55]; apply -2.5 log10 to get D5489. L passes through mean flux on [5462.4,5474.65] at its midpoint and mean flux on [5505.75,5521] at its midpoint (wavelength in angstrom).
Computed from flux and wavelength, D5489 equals 0.02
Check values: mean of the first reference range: 50.1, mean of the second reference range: 50.2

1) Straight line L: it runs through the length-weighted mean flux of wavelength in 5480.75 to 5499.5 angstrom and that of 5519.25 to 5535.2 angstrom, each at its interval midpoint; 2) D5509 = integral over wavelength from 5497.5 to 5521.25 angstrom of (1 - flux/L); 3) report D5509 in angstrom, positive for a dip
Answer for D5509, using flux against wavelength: -0.4 angstrom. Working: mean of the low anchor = 48.9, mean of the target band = 49.8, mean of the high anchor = 48.9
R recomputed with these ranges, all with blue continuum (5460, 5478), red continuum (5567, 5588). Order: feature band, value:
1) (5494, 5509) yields 0.0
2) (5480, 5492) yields -0.1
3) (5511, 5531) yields -0.4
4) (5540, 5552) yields -0.2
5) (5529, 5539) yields -0.3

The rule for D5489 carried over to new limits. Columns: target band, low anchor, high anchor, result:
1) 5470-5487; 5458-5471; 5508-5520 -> 0.02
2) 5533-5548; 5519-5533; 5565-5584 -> -0.01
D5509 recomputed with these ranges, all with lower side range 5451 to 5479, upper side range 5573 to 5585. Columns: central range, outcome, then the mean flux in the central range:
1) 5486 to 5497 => 0.1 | 48.7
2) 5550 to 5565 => -0.8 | 49.7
